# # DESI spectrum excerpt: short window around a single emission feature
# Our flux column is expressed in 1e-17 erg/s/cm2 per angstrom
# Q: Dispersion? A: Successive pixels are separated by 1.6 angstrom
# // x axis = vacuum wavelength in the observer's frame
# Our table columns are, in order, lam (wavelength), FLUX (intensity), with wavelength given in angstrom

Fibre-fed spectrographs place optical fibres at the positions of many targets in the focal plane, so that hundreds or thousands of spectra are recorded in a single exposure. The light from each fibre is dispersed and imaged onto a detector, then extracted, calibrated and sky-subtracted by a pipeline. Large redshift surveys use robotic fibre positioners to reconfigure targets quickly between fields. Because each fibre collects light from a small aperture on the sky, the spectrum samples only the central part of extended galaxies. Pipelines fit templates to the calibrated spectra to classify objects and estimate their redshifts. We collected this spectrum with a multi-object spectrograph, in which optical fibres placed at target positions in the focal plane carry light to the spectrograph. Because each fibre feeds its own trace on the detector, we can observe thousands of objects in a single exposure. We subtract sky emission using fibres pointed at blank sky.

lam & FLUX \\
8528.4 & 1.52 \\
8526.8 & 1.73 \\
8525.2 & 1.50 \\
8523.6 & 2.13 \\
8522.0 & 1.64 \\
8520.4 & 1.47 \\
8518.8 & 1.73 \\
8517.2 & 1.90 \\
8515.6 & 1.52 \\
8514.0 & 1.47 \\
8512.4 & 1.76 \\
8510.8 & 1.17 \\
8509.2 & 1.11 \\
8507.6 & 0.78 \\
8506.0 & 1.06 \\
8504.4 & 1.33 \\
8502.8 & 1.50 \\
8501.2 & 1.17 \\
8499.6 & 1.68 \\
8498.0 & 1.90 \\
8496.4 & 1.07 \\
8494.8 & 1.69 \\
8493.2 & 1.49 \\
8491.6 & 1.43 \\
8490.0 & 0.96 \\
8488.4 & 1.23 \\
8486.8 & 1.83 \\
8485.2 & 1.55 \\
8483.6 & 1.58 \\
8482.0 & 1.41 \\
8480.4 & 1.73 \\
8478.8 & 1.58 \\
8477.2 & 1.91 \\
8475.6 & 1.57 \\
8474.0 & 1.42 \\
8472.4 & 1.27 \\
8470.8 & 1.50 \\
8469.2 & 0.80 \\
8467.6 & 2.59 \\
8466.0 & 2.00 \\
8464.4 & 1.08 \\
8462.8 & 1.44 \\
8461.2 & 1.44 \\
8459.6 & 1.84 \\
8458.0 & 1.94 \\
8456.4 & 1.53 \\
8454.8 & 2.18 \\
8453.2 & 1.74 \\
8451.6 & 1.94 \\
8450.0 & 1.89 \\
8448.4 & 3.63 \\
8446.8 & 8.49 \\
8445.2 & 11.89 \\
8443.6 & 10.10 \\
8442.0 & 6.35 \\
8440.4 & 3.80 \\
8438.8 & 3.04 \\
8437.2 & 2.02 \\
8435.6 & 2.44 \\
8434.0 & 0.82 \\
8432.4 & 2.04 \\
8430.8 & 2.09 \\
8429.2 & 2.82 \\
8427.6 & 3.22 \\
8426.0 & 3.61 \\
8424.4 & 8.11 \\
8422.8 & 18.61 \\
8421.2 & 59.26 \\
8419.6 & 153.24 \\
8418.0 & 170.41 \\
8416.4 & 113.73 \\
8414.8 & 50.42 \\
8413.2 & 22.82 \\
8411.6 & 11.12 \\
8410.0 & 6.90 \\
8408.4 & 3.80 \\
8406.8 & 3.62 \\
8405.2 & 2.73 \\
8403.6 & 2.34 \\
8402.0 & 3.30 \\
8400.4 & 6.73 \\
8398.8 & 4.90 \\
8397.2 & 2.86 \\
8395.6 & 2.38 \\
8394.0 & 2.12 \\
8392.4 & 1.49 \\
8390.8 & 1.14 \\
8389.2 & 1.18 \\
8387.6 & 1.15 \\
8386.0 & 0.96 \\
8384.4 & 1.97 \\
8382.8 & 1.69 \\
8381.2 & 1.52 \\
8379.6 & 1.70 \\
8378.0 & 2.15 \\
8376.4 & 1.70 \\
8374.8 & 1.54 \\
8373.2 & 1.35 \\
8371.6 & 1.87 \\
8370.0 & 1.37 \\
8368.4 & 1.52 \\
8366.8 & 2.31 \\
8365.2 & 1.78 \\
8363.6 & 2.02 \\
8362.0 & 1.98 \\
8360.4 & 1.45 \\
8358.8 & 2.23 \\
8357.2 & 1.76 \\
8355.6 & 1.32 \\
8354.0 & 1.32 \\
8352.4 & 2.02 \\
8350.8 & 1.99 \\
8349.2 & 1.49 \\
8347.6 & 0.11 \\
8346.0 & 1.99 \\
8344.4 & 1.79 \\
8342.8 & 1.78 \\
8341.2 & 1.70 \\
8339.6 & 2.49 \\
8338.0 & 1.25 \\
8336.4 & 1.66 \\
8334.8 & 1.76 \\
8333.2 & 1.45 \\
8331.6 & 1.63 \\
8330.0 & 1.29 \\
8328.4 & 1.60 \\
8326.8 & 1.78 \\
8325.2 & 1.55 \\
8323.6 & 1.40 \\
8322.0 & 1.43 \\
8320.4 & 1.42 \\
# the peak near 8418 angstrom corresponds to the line H-alpha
